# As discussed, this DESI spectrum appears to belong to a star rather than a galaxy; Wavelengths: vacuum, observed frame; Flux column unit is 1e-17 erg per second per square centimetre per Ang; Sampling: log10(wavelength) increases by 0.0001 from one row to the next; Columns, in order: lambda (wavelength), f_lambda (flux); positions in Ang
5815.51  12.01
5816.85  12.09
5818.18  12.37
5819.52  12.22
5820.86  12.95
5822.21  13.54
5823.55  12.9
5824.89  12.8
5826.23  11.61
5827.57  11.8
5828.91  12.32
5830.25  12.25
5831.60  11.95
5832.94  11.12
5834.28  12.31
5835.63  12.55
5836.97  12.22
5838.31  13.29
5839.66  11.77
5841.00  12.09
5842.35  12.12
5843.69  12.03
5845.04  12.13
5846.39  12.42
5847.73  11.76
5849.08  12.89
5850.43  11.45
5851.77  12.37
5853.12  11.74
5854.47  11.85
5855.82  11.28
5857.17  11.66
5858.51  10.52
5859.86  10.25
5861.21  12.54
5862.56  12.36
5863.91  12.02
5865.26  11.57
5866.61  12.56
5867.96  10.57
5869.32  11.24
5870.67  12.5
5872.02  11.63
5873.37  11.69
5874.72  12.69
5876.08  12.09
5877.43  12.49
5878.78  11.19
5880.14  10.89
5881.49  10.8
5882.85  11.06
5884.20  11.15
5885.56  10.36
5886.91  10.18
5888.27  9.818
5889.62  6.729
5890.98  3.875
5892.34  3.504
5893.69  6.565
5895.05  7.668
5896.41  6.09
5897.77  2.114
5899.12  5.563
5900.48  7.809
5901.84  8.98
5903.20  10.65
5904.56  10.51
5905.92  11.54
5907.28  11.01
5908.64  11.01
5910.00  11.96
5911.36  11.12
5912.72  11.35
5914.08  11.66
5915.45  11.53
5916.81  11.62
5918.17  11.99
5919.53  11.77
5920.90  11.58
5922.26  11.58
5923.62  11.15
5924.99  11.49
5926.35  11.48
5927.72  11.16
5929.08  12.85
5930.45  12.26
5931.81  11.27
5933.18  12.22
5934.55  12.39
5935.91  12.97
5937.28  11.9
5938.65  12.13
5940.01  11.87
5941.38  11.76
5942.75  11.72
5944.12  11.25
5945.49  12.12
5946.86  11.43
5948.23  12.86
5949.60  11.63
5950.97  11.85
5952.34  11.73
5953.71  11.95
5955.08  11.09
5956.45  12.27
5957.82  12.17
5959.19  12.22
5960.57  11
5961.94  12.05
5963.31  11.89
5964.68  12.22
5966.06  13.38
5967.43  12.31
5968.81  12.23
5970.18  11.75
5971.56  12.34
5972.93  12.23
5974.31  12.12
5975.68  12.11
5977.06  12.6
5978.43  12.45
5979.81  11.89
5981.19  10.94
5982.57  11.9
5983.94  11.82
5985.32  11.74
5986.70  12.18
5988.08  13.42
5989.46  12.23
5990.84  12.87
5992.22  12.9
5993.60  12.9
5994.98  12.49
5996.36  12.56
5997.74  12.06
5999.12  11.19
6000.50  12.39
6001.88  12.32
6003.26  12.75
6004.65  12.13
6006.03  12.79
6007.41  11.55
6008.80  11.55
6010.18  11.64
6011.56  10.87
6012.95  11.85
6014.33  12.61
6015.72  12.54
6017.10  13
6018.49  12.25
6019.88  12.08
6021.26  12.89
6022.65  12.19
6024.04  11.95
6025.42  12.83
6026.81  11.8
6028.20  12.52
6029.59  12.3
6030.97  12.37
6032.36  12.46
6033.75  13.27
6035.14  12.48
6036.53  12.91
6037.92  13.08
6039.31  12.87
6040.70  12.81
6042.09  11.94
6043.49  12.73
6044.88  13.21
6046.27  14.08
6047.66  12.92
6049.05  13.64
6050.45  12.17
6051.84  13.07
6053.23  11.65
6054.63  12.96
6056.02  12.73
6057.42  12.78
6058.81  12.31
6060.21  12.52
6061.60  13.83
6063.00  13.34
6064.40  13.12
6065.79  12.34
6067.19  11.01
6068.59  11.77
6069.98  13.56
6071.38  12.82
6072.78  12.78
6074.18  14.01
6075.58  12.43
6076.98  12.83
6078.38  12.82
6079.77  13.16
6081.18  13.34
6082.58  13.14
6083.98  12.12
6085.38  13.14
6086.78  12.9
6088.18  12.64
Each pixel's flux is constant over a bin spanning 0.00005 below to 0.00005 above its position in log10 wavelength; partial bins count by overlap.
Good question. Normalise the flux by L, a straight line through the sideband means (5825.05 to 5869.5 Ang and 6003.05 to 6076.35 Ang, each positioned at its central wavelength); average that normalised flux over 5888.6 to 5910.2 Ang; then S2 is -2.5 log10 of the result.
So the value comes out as 0.477 mag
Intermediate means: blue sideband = 11.9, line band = 7.79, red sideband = 12.6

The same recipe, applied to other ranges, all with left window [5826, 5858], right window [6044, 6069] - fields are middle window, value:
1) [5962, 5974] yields 0.02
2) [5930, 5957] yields 0.04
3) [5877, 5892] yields 0.25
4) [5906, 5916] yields 0.08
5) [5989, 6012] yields 0.03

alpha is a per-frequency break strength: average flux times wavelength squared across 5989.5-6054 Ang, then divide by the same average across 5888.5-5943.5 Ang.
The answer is 1.26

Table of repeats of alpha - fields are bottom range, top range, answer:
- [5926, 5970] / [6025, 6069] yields 1.09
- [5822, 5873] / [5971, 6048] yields 1.09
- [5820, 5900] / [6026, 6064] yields 1.25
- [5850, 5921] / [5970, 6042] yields 1.24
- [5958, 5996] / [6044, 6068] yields 1.07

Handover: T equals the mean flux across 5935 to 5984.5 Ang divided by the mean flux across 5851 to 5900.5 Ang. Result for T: 1.2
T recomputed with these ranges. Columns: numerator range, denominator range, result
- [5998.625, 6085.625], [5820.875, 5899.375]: 1.15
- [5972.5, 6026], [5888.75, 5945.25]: 1.19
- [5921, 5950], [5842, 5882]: 1.01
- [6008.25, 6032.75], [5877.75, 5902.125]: 1.51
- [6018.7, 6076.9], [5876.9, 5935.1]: 1.26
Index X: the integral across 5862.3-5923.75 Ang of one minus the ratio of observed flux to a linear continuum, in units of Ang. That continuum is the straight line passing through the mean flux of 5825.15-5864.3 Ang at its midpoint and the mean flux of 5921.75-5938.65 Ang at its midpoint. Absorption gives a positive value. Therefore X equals 8.97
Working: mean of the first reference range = 12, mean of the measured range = 10.2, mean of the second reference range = 11.9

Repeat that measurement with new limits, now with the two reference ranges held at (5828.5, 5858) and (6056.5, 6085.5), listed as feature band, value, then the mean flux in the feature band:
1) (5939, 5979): 1.4 Ang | 12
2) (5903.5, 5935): 1.9 Ang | 11.6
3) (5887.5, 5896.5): 4.3 Ang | 6.37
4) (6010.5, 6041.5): 0.5 Ang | 12.4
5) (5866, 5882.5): 0.7 Ang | 11.7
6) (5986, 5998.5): -0.1 Ang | 12.6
